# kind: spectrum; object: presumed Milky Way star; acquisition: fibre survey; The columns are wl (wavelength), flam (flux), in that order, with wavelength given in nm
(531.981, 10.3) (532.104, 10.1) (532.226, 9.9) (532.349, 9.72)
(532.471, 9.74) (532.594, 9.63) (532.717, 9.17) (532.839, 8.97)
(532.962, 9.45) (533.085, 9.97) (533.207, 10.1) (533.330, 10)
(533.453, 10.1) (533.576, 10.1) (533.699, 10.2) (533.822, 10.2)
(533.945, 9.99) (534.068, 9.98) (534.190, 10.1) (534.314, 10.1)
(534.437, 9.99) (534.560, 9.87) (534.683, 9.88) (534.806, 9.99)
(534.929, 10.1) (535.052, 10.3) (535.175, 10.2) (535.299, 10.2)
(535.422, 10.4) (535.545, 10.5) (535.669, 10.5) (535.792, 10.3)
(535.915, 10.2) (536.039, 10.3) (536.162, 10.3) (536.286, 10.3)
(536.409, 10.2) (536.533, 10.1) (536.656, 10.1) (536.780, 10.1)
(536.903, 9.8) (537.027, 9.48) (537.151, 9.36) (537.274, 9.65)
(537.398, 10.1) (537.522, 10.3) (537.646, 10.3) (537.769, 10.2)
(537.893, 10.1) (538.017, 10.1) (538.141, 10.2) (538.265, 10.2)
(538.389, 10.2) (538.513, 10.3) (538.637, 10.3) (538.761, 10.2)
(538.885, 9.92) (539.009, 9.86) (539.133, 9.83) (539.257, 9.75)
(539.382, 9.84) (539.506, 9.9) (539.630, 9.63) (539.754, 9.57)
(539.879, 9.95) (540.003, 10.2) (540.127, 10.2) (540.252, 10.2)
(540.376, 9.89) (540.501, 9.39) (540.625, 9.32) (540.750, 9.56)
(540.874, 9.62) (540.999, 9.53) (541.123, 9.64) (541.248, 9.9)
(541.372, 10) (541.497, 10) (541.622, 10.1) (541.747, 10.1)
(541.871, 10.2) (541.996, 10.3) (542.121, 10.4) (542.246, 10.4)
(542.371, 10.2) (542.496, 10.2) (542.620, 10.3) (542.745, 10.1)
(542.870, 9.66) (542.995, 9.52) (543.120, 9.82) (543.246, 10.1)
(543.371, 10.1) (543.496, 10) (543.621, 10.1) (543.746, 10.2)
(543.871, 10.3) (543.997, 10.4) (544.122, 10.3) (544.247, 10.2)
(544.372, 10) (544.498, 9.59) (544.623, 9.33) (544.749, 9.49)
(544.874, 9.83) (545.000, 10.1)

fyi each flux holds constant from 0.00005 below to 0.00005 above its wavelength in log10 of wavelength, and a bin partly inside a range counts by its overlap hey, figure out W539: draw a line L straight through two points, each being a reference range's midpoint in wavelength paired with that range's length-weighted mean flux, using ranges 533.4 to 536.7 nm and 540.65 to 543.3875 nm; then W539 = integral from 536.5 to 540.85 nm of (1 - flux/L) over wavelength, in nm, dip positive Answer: 0.05 nm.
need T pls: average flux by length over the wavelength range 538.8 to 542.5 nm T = 9.92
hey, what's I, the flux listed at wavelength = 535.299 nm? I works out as 10.2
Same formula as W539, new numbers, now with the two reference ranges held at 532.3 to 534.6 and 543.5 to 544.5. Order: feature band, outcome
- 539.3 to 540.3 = 0.01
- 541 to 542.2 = 0.01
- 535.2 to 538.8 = -0.07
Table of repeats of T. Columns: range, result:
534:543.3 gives 10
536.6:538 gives 9.96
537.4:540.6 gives 10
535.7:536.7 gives 10.2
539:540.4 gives 9.9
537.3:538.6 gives 10.2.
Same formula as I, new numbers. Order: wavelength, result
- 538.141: 10.2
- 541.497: 10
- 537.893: 10.1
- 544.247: 10.2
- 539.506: 9.9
